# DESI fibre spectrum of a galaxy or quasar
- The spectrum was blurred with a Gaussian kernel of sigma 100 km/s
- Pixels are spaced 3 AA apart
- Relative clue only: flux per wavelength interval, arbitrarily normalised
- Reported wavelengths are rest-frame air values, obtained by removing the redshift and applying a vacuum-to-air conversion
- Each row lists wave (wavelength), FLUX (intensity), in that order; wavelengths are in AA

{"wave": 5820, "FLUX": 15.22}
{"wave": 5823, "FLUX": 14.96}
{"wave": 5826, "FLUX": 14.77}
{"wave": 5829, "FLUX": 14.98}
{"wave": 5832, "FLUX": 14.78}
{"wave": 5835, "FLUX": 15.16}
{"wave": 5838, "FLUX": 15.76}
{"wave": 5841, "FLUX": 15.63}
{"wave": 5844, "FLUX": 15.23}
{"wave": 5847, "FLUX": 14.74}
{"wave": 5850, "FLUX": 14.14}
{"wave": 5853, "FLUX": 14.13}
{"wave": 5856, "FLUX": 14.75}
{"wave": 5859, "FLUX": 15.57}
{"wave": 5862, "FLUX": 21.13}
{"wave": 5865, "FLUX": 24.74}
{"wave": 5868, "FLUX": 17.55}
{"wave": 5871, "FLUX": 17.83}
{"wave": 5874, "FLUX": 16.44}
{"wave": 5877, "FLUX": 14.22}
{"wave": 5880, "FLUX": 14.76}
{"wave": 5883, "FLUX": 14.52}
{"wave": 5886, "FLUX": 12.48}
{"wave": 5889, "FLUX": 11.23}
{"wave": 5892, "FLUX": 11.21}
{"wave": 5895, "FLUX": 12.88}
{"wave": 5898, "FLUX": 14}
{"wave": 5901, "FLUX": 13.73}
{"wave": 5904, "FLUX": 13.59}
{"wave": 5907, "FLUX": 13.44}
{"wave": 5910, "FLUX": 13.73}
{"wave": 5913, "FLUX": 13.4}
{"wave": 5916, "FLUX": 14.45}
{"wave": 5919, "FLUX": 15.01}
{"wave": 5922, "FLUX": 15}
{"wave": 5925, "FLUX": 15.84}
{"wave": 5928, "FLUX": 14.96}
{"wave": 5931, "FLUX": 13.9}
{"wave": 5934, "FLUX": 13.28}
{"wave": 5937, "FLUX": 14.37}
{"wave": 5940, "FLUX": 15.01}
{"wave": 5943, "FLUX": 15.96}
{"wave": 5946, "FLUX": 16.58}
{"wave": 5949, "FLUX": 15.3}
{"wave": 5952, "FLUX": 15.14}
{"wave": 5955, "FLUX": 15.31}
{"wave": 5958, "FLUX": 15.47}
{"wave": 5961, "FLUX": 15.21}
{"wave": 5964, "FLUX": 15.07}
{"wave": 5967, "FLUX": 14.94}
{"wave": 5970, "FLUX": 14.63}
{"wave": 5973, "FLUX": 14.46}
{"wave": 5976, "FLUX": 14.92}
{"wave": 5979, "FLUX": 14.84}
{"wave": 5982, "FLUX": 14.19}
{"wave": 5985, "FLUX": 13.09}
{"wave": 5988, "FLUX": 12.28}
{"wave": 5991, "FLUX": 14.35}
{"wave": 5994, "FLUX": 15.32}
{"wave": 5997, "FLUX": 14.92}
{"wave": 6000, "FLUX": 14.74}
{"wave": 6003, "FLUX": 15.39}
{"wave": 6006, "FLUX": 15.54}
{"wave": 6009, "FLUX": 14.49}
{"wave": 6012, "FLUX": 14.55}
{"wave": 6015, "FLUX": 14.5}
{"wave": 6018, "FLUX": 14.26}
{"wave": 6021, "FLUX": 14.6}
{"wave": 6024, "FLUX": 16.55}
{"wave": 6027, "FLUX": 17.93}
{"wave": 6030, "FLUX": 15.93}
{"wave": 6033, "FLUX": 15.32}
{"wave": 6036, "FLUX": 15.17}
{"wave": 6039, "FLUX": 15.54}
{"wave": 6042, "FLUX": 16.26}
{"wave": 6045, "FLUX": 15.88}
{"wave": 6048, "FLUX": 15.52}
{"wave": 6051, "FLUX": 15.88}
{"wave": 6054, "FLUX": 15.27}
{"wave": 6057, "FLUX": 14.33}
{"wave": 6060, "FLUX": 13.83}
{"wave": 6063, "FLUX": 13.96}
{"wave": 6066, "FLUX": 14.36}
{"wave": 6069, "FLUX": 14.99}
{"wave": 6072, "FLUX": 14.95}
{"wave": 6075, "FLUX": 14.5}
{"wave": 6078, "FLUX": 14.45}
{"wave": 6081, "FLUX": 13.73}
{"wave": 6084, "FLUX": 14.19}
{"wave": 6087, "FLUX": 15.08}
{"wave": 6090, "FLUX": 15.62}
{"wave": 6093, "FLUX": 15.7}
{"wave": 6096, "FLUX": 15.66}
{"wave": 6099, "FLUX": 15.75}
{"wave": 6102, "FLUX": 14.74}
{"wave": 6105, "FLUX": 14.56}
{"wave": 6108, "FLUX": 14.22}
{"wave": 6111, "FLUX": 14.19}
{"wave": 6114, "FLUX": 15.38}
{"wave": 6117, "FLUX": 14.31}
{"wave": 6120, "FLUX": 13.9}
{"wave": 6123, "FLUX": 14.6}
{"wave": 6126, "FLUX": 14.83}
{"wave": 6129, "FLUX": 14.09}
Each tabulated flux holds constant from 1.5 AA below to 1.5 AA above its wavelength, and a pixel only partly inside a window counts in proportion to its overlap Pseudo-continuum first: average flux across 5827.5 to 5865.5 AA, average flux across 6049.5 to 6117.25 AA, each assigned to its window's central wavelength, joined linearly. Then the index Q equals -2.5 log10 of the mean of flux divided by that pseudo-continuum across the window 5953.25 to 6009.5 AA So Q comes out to 0.04 mag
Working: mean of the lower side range 16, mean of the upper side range 14.8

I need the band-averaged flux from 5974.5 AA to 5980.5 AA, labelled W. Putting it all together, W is 14.9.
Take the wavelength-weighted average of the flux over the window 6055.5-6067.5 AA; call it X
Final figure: 14.1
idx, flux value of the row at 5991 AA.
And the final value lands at 14.35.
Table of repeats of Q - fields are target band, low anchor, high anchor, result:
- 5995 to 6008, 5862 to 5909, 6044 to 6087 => -0.022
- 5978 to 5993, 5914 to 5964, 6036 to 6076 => 0.096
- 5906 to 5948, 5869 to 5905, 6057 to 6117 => -0.041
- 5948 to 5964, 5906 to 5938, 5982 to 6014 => -0.065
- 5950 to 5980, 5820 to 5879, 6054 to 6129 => 0.029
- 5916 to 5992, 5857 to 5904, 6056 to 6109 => 0.029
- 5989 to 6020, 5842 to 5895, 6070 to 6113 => 0.023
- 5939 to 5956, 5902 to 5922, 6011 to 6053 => -0.080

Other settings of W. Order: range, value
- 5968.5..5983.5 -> 14.6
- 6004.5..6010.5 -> 15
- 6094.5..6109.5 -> 15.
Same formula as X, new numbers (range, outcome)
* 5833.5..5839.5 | 15.5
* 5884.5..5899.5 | 12.4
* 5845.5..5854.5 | 14.3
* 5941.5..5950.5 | 15.9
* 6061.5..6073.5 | 14.6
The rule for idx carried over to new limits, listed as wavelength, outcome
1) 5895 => 12.88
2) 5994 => 15.32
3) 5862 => 21.13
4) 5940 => 15.01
